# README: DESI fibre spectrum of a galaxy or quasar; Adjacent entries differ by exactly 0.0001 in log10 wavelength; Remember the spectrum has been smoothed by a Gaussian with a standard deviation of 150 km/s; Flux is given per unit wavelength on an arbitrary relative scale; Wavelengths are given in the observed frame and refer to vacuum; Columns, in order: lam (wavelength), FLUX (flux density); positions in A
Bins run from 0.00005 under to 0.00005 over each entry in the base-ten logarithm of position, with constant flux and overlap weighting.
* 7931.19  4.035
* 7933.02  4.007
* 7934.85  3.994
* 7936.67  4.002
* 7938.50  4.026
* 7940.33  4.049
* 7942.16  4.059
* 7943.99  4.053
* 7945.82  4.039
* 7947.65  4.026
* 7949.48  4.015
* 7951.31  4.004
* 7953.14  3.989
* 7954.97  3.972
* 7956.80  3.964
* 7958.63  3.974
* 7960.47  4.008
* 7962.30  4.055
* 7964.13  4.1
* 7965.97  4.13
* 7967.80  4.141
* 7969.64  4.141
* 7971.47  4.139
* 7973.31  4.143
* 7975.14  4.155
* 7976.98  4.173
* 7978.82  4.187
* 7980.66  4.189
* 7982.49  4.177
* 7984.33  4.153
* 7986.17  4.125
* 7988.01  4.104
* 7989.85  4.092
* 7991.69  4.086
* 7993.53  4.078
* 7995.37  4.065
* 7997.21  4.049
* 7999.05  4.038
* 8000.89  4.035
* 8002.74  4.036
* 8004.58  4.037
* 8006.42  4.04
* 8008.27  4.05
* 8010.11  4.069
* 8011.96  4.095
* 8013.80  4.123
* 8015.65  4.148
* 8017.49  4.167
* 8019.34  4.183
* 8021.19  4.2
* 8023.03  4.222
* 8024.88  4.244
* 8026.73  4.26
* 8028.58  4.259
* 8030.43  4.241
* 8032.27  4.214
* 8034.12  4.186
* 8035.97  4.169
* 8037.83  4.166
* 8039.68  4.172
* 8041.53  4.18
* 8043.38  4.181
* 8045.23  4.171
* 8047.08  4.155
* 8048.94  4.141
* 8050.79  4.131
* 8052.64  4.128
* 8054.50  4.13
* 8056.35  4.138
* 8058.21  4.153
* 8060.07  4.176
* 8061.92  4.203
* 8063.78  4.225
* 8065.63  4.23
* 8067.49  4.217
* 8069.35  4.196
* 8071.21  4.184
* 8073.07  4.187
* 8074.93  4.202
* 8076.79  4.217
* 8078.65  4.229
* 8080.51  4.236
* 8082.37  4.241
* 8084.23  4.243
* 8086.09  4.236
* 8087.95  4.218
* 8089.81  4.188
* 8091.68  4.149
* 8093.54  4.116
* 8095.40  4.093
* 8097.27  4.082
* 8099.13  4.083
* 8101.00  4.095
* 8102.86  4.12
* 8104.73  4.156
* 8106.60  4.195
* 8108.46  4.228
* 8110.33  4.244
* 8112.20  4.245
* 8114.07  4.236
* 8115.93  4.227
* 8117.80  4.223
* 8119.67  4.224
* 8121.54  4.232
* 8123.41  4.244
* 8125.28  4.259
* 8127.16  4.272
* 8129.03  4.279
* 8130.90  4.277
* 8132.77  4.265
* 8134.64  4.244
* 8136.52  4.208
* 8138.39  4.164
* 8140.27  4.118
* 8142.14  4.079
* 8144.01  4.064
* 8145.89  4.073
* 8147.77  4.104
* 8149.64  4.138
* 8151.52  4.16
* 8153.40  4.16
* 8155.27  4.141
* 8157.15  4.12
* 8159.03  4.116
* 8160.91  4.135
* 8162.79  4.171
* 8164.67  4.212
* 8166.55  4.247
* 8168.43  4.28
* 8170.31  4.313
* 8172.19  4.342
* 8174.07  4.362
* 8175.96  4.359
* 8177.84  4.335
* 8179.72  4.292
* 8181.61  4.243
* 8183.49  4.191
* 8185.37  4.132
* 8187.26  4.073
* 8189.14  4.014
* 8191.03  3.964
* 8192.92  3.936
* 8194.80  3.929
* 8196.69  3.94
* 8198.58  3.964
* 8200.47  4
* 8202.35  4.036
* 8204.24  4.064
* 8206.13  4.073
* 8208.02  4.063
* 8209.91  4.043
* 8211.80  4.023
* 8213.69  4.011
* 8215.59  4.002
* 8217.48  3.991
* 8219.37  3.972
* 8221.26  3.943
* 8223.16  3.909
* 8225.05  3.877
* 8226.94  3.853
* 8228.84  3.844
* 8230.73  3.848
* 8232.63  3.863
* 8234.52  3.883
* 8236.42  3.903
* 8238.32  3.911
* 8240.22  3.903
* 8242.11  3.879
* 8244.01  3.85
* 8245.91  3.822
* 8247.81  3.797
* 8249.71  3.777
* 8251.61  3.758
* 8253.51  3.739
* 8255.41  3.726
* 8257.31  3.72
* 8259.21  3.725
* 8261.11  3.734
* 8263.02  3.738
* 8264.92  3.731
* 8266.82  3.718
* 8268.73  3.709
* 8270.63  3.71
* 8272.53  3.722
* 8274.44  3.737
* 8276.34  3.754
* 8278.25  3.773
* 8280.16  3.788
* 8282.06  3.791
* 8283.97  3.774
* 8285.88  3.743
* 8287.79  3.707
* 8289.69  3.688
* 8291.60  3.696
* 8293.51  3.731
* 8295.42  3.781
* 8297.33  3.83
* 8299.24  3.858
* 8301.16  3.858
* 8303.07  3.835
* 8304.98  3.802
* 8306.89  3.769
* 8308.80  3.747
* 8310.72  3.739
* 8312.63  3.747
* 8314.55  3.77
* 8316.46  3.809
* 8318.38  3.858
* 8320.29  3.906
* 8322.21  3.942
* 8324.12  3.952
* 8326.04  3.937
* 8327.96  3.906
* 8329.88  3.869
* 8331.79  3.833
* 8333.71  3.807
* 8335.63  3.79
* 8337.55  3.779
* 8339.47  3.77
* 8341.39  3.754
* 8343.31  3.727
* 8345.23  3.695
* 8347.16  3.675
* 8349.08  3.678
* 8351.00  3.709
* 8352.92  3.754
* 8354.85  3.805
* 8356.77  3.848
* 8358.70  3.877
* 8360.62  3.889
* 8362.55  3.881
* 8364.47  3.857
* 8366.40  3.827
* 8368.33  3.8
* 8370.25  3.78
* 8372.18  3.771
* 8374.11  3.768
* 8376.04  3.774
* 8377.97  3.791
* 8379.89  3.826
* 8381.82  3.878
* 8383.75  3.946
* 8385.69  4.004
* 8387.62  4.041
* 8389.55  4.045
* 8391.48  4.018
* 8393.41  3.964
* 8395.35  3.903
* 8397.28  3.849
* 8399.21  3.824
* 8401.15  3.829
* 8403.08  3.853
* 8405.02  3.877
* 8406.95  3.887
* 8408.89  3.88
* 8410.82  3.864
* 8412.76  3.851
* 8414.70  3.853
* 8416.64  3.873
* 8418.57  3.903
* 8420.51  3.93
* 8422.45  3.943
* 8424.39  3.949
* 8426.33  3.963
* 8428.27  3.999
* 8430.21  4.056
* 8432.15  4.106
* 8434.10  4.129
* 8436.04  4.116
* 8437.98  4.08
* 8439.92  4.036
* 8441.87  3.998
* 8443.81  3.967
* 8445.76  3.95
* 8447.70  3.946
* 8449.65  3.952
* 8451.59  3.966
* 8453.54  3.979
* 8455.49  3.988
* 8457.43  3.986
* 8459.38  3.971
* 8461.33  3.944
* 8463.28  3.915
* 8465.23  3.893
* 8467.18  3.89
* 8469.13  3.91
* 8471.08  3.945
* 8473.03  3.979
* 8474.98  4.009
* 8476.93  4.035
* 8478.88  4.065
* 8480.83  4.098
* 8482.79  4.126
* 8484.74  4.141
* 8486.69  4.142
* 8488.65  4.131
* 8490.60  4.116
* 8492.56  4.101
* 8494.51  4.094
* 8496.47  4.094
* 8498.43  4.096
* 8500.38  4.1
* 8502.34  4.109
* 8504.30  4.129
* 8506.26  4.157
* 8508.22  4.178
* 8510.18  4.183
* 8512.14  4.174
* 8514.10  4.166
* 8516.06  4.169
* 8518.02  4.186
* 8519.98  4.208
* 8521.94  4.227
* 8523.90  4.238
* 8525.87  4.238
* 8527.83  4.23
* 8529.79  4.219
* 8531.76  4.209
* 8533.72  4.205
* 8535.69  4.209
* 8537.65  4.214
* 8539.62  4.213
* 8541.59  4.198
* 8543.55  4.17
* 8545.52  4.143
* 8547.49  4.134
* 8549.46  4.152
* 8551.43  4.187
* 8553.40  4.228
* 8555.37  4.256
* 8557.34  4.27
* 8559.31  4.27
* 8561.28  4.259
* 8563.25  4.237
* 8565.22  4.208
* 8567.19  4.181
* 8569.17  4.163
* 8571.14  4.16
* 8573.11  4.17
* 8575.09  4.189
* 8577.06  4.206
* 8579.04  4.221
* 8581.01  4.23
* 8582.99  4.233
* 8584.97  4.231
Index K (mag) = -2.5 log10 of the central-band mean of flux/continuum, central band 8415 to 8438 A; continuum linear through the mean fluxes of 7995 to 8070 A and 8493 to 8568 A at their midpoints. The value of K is 0.05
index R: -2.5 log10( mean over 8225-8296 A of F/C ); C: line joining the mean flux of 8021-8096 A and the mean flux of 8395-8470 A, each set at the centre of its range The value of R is 0.08 mag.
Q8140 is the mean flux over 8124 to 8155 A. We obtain 4.18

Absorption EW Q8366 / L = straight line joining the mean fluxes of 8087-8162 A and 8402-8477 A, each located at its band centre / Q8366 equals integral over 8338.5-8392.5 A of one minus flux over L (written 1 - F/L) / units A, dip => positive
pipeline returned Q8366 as 2.4 A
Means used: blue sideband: 4.17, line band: 3.83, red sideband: 3.96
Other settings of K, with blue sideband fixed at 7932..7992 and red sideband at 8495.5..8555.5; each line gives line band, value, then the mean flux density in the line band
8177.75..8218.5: 0.02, 4.05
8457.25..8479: 0.06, 3.96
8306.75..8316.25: 0.11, 3.76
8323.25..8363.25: 0.09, 3.8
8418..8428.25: 0.06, 3.94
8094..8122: -0.02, 4.18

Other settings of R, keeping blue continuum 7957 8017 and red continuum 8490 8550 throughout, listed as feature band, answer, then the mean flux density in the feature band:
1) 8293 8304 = 0.09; 3.82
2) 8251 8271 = 0.11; 3.73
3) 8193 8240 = 0.05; 3.95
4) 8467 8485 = 0.04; 4.02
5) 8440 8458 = 0.05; 3.97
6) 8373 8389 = 0.07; 3.88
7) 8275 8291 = 0.11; 3.75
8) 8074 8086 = -0.03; 4.23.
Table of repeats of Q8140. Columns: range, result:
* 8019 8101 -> 4.18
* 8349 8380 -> 3.81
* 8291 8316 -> 3.78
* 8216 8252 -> 3.88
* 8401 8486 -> 3.97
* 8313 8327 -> 3.88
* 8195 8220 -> 4.01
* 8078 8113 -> 4.18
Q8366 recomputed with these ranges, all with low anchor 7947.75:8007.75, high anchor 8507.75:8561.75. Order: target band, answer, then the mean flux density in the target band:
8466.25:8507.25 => 1.2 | 4.07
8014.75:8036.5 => -0.6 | 4.21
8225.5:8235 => 0.6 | 3.86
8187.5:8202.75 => 0.6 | 3.98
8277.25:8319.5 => 3.8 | 3.78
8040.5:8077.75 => -0.7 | 4.18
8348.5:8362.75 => 1.2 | 3.8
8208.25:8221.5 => 0.4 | 4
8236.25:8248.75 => 0.8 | 3.86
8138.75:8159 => 0.0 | 4.12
